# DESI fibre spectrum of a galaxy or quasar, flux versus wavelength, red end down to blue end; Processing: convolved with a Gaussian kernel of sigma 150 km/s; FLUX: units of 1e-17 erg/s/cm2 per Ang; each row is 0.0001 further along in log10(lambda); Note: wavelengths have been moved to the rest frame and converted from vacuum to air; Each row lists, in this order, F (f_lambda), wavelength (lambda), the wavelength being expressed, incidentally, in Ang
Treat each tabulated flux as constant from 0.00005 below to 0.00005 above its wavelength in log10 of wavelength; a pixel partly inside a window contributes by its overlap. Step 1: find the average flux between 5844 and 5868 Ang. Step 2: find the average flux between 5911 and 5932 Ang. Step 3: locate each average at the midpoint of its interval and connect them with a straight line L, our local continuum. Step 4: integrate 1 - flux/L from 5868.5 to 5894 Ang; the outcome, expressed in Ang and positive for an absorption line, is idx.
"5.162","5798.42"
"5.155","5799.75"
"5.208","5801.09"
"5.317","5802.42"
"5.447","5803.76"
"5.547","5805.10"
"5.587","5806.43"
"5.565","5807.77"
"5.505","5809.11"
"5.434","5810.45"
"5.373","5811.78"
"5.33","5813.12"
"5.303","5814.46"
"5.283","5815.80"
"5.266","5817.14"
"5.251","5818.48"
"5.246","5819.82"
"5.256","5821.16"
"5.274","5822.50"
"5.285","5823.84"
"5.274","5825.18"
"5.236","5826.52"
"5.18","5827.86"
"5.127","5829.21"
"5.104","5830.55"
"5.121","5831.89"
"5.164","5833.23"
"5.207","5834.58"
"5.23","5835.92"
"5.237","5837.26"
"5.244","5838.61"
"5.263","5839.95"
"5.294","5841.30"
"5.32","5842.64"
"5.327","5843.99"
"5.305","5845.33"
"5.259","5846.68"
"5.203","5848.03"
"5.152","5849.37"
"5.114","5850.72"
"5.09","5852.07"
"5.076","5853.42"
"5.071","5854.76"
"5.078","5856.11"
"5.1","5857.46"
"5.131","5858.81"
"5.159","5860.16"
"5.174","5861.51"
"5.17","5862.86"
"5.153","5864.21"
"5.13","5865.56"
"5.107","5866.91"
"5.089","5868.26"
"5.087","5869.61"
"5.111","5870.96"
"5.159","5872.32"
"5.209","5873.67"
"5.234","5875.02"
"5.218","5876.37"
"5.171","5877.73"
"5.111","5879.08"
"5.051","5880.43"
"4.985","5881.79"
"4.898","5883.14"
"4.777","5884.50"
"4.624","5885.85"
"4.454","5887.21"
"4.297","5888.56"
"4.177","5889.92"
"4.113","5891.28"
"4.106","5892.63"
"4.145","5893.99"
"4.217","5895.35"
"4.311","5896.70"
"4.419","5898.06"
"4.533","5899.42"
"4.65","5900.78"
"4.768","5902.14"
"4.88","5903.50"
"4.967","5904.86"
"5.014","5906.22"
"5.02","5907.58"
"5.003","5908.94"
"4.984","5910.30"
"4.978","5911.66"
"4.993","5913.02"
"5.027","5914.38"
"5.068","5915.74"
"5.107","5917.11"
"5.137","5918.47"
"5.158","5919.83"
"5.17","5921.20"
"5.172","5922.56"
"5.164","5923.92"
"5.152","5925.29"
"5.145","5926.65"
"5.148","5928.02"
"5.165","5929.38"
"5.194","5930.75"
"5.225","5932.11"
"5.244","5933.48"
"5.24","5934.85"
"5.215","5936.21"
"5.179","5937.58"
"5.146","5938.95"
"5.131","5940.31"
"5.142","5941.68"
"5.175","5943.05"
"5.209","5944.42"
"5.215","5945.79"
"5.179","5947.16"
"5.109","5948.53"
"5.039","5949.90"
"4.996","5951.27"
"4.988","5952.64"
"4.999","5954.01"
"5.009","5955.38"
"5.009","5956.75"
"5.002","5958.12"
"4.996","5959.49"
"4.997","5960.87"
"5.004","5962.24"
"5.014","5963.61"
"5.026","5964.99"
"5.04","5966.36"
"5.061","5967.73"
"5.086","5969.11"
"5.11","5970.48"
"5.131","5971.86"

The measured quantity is 1.6 Ang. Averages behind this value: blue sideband 5.15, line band 4.81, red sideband 5.12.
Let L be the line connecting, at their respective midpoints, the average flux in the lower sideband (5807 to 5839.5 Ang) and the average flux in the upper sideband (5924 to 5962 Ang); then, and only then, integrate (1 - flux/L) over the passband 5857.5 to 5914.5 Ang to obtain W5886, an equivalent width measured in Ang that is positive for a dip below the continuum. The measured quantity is 3.7 Ang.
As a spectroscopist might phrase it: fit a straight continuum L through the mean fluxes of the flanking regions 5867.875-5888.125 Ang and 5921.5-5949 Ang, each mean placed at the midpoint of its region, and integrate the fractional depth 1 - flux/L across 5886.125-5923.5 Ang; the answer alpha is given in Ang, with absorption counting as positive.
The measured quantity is 2.6 Ang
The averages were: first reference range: 5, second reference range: 5.18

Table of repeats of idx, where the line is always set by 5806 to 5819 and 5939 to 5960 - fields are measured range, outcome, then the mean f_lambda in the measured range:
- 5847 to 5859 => 0.4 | 5.12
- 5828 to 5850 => 0.4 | 5.22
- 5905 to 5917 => 0.4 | 5.01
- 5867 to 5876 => 0.2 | 5.15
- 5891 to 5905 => 2.0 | 4.46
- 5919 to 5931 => -0.1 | 5.16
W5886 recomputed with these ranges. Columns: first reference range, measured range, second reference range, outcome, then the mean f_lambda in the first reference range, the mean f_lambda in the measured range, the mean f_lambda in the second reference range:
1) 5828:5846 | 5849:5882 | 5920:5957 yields 0.5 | 5.23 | 5.13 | 5.14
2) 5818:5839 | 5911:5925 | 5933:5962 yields 0.1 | 5.21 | 5.1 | 5.1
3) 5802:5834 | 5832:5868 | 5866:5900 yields -1.1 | 5.31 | 5.18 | 4.75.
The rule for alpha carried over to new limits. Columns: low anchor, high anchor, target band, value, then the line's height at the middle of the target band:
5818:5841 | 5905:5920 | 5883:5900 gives 2.38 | 5.08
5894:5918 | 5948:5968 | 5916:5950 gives -1.74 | 4.92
